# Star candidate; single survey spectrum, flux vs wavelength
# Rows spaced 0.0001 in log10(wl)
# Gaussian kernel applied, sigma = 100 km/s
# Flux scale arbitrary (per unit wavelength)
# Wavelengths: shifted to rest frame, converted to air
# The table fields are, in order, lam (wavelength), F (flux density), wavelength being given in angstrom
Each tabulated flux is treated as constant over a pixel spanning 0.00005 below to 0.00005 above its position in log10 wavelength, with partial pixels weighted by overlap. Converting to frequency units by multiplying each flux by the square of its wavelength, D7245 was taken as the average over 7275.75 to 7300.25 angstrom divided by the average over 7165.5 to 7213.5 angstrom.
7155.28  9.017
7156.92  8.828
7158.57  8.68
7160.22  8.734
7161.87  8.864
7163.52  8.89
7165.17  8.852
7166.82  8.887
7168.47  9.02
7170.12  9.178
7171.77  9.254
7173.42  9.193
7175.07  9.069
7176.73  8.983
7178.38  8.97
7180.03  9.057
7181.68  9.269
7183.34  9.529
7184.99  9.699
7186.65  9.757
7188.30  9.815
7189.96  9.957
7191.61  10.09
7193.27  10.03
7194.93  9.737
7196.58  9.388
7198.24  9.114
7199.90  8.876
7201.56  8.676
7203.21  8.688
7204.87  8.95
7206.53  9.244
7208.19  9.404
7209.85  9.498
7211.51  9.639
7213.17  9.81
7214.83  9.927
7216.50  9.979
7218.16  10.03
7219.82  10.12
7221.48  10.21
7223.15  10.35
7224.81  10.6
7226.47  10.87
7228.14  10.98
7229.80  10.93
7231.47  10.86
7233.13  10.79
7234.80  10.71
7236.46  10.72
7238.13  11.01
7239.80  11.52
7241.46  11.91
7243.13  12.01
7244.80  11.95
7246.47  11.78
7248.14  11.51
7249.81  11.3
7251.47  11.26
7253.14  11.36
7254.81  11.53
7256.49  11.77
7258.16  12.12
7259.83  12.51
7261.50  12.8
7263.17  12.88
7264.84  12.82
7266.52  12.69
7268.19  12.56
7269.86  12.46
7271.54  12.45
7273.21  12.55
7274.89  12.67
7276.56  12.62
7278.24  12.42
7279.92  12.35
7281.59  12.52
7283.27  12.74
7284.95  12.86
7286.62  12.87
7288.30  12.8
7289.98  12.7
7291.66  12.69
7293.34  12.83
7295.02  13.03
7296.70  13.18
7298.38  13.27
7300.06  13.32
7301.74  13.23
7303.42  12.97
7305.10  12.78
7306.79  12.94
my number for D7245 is 1.41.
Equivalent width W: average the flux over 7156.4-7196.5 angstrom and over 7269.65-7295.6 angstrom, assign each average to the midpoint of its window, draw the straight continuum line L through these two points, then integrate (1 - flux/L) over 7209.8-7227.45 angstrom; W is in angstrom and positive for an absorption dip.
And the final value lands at 0.8 angstrom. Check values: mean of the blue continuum 9.27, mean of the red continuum 12.7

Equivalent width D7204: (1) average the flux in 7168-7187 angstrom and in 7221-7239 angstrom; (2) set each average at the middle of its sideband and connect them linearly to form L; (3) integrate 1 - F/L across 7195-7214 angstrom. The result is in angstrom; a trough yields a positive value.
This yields 1.48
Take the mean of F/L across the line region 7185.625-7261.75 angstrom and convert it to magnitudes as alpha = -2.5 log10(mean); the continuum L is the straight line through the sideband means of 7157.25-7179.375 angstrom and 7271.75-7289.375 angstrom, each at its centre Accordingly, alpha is 0.03 mag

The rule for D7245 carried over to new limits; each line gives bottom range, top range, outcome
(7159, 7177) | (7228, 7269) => 1.33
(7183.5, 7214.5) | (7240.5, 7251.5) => 1.25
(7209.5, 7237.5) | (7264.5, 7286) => 1.23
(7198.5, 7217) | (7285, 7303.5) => 1.43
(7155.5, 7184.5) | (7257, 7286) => 1.43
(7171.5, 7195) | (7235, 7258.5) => 1.24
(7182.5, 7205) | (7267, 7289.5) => 1.36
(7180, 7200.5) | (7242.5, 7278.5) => 1.30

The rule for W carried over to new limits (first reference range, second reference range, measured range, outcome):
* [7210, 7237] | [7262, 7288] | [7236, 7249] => -0.4 angstrom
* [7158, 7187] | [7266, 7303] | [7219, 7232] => 0.3 angstrom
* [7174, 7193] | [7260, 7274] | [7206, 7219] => 1.1 angstrom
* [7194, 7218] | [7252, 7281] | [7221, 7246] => -0.7 angstrom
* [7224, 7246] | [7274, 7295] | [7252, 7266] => -0.4 angstrom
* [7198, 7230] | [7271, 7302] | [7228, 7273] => -1.9 angstrom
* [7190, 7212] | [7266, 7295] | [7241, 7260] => -0.5 angstrom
